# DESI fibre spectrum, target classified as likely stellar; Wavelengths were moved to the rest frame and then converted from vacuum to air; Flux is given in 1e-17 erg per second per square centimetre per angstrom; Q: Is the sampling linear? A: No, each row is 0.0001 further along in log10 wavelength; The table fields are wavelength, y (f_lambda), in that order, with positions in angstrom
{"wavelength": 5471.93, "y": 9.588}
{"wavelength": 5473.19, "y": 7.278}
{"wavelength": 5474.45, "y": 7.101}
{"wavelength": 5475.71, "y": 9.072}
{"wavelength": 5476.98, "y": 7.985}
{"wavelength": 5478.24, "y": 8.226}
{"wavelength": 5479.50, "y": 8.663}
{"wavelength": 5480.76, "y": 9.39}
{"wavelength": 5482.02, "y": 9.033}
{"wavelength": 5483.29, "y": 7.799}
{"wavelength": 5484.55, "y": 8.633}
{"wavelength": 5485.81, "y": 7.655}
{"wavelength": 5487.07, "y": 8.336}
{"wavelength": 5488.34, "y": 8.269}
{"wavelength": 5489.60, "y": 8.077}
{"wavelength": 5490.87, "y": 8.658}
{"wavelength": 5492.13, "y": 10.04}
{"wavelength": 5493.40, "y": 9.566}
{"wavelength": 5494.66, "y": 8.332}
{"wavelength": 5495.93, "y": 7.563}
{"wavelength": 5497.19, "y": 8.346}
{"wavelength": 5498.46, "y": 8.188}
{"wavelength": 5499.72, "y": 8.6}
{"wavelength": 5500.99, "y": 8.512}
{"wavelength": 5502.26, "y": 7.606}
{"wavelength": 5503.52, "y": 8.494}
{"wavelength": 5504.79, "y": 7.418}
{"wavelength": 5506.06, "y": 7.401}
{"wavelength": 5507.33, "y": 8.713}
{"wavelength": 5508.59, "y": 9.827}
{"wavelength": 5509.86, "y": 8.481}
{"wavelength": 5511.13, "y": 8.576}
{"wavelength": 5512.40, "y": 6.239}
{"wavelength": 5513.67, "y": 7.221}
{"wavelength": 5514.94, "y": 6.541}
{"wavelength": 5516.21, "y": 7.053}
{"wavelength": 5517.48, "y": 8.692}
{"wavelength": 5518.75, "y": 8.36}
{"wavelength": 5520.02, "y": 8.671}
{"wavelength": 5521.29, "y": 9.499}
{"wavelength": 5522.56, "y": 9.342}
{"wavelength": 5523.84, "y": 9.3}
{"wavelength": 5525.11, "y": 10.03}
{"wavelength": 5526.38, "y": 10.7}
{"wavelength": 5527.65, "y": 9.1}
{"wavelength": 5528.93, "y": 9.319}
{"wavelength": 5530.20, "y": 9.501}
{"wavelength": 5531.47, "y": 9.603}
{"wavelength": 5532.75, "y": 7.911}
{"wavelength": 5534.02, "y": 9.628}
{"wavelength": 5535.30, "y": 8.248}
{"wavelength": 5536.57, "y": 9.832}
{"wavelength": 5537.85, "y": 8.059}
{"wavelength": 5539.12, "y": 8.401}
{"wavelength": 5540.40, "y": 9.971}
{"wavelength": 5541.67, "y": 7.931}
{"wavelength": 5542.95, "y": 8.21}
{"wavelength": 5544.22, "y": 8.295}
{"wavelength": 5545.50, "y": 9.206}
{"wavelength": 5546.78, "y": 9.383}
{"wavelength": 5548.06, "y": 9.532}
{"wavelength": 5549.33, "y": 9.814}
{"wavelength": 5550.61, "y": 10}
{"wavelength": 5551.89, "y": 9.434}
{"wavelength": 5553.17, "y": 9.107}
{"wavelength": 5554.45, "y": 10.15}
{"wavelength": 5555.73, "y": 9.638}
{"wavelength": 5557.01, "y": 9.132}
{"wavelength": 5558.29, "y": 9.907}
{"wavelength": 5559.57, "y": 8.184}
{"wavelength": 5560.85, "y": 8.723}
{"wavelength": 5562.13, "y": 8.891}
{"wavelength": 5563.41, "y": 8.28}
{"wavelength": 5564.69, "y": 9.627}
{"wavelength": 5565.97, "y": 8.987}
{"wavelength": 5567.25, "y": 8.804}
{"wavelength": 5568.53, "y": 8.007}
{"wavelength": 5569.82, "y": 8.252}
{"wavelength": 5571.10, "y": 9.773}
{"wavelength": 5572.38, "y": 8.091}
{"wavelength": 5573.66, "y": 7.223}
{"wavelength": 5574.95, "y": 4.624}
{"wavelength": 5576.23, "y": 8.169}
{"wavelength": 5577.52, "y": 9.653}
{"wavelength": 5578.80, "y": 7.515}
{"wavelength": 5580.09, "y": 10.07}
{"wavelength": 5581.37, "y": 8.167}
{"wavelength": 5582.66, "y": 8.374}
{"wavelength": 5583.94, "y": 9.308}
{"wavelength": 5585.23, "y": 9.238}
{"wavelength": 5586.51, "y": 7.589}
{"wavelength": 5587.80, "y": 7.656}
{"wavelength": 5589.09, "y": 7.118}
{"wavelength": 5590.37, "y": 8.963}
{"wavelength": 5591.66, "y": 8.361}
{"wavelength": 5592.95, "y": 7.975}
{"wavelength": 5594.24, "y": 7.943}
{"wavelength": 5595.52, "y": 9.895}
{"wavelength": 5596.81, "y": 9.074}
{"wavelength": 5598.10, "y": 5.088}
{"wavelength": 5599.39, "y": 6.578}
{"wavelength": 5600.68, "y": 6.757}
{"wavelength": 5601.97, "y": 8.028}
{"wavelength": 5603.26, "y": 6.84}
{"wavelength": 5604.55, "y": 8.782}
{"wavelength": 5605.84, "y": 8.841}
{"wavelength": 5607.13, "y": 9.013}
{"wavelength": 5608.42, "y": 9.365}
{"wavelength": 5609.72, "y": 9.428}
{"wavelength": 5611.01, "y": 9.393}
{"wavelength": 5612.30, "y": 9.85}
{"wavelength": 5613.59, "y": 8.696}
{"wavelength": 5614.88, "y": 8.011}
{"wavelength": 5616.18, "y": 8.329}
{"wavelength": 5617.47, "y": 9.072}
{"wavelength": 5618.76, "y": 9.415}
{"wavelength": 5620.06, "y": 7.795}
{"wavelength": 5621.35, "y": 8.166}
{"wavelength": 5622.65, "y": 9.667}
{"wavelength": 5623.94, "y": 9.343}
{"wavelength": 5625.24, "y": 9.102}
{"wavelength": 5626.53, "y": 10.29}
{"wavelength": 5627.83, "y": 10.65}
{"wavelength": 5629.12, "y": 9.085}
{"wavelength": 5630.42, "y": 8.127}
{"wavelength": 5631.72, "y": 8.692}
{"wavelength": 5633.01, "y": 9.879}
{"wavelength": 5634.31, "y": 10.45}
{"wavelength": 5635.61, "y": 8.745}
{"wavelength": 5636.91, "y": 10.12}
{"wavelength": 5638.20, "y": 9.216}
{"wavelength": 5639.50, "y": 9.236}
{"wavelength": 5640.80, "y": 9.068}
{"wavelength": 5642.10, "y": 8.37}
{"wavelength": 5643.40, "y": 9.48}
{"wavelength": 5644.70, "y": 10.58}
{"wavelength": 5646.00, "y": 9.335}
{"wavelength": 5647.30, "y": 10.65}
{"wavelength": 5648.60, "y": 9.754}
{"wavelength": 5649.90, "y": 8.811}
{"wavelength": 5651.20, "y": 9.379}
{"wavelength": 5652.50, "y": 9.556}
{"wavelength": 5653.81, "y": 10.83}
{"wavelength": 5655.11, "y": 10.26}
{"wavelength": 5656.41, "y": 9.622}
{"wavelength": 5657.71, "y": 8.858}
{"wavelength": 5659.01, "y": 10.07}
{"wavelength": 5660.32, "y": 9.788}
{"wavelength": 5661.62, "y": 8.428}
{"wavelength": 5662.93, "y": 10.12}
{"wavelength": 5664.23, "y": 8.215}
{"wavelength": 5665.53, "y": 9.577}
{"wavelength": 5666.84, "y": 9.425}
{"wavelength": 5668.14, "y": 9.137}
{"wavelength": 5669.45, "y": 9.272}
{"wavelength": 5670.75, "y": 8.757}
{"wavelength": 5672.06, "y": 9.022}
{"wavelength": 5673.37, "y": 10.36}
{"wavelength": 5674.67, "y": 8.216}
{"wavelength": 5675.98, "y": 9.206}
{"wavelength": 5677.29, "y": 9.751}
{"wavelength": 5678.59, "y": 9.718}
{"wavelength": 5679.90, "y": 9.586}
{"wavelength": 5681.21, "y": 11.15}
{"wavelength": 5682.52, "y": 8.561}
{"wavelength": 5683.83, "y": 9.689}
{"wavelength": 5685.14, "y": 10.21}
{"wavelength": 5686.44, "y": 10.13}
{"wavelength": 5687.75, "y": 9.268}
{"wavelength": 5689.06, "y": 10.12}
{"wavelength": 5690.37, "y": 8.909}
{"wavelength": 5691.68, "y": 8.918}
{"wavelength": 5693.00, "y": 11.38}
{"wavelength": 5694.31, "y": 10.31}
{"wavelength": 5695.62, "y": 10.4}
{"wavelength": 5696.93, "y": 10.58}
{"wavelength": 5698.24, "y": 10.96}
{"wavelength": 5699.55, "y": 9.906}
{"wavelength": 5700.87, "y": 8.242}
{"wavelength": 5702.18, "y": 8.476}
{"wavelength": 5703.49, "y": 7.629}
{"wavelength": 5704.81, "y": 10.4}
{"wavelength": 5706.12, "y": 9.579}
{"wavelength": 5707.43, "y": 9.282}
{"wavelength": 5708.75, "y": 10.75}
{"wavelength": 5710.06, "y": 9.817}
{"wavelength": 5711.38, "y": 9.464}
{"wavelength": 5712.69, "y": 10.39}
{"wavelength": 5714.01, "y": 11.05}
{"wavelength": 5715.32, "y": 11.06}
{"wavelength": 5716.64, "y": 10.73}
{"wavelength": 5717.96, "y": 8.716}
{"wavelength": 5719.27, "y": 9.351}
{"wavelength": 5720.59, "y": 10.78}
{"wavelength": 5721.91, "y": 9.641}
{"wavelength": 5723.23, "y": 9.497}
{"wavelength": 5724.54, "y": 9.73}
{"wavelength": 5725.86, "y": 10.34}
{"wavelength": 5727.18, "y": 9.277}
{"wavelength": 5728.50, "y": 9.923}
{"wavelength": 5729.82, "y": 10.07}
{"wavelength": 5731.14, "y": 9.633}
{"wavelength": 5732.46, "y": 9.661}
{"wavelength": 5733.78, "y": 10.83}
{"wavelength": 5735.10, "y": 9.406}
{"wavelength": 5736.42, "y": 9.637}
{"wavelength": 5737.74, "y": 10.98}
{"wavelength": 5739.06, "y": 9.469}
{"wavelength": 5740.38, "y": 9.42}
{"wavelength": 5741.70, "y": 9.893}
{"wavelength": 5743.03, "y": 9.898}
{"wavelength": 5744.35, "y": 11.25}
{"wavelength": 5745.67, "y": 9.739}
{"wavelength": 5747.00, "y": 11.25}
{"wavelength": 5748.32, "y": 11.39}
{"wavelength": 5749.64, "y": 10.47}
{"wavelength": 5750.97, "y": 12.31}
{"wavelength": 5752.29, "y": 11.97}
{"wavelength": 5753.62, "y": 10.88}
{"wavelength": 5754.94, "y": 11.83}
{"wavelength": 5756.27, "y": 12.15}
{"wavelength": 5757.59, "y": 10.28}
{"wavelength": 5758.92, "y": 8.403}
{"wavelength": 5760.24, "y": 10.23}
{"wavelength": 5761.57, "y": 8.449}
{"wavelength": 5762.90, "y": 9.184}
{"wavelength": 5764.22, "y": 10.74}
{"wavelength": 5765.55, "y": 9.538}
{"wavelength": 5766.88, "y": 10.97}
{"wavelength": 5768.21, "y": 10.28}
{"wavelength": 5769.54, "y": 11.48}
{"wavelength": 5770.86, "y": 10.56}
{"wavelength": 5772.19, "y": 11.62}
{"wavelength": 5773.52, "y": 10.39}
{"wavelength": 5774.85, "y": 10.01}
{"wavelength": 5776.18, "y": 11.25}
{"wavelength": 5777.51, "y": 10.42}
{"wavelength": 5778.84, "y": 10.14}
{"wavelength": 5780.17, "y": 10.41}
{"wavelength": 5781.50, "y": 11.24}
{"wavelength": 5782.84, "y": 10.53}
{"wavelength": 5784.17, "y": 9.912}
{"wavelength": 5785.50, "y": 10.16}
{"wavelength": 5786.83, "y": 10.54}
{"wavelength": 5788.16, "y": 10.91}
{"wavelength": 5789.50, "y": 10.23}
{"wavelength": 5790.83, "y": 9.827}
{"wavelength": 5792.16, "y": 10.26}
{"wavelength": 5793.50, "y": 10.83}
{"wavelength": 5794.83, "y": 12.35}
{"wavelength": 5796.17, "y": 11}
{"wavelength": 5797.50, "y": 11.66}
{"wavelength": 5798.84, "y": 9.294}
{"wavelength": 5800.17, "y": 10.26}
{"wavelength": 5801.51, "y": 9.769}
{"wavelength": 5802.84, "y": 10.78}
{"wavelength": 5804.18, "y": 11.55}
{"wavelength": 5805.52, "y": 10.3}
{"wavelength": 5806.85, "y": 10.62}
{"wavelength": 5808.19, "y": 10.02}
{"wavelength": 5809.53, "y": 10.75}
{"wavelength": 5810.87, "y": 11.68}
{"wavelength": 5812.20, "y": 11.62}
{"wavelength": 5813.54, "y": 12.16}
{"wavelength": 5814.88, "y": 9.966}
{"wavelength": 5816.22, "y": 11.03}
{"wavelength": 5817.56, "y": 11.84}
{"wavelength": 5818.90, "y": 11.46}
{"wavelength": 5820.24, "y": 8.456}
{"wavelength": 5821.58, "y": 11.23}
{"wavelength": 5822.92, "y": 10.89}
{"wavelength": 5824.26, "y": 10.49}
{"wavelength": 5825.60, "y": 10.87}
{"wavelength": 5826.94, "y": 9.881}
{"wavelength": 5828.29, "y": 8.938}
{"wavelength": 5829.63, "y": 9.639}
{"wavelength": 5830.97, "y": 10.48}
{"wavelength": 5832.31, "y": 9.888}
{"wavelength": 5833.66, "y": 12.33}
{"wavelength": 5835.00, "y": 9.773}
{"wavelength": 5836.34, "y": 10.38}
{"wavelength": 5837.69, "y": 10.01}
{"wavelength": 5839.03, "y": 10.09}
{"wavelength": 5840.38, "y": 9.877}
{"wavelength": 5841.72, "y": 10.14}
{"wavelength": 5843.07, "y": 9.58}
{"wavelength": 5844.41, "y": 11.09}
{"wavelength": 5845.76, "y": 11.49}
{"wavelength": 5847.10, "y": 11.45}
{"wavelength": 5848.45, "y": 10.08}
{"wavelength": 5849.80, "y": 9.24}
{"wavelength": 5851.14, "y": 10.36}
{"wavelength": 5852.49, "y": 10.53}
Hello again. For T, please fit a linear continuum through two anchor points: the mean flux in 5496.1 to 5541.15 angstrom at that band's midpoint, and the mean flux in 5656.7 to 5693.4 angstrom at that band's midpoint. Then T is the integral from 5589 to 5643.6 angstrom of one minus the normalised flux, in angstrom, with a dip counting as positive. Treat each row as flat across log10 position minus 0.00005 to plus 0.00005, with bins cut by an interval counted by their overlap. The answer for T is 2.3 angstrom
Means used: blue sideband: 8.6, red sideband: 9.48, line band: 8.76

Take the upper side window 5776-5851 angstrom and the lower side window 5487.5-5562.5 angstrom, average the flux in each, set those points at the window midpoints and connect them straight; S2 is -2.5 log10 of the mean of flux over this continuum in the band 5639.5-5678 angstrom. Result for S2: 0.02 mag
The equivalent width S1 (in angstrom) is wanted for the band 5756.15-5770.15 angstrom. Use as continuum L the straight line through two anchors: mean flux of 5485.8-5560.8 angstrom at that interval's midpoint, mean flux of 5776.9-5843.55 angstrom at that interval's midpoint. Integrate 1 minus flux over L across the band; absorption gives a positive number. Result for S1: 0.2 angstrom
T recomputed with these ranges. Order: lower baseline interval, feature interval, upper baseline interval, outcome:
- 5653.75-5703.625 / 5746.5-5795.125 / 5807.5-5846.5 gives -2.1 angstrom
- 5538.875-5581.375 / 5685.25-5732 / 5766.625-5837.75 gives 0.3 angstrom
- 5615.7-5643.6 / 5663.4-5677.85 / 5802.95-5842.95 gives 0.5 angstrom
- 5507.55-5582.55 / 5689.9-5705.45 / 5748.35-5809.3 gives 0.4 angstrom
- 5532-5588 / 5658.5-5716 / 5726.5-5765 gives 0.9 angstrom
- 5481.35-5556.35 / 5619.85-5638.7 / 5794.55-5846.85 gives 0.2 angstrom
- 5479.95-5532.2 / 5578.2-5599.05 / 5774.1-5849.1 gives 1.9 angstrom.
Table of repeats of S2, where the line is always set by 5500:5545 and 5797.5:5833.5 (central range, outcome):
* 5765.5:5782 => -0.039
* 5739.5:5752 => -0.056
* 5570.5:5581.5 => 0.104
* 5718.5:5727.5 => 0.015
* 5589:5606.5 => 0.154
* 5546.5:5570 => -0.040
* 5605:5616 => 0.018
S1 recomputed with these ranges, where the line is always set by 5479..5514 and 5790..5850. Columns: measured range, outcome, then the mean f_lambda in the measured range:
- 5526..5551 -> -1.4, 9.11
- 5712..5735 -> -0.3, 10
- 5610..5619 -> 0.2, 8.97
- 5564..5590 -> 1.7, 8.32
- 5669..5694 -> 0.1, 9.6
